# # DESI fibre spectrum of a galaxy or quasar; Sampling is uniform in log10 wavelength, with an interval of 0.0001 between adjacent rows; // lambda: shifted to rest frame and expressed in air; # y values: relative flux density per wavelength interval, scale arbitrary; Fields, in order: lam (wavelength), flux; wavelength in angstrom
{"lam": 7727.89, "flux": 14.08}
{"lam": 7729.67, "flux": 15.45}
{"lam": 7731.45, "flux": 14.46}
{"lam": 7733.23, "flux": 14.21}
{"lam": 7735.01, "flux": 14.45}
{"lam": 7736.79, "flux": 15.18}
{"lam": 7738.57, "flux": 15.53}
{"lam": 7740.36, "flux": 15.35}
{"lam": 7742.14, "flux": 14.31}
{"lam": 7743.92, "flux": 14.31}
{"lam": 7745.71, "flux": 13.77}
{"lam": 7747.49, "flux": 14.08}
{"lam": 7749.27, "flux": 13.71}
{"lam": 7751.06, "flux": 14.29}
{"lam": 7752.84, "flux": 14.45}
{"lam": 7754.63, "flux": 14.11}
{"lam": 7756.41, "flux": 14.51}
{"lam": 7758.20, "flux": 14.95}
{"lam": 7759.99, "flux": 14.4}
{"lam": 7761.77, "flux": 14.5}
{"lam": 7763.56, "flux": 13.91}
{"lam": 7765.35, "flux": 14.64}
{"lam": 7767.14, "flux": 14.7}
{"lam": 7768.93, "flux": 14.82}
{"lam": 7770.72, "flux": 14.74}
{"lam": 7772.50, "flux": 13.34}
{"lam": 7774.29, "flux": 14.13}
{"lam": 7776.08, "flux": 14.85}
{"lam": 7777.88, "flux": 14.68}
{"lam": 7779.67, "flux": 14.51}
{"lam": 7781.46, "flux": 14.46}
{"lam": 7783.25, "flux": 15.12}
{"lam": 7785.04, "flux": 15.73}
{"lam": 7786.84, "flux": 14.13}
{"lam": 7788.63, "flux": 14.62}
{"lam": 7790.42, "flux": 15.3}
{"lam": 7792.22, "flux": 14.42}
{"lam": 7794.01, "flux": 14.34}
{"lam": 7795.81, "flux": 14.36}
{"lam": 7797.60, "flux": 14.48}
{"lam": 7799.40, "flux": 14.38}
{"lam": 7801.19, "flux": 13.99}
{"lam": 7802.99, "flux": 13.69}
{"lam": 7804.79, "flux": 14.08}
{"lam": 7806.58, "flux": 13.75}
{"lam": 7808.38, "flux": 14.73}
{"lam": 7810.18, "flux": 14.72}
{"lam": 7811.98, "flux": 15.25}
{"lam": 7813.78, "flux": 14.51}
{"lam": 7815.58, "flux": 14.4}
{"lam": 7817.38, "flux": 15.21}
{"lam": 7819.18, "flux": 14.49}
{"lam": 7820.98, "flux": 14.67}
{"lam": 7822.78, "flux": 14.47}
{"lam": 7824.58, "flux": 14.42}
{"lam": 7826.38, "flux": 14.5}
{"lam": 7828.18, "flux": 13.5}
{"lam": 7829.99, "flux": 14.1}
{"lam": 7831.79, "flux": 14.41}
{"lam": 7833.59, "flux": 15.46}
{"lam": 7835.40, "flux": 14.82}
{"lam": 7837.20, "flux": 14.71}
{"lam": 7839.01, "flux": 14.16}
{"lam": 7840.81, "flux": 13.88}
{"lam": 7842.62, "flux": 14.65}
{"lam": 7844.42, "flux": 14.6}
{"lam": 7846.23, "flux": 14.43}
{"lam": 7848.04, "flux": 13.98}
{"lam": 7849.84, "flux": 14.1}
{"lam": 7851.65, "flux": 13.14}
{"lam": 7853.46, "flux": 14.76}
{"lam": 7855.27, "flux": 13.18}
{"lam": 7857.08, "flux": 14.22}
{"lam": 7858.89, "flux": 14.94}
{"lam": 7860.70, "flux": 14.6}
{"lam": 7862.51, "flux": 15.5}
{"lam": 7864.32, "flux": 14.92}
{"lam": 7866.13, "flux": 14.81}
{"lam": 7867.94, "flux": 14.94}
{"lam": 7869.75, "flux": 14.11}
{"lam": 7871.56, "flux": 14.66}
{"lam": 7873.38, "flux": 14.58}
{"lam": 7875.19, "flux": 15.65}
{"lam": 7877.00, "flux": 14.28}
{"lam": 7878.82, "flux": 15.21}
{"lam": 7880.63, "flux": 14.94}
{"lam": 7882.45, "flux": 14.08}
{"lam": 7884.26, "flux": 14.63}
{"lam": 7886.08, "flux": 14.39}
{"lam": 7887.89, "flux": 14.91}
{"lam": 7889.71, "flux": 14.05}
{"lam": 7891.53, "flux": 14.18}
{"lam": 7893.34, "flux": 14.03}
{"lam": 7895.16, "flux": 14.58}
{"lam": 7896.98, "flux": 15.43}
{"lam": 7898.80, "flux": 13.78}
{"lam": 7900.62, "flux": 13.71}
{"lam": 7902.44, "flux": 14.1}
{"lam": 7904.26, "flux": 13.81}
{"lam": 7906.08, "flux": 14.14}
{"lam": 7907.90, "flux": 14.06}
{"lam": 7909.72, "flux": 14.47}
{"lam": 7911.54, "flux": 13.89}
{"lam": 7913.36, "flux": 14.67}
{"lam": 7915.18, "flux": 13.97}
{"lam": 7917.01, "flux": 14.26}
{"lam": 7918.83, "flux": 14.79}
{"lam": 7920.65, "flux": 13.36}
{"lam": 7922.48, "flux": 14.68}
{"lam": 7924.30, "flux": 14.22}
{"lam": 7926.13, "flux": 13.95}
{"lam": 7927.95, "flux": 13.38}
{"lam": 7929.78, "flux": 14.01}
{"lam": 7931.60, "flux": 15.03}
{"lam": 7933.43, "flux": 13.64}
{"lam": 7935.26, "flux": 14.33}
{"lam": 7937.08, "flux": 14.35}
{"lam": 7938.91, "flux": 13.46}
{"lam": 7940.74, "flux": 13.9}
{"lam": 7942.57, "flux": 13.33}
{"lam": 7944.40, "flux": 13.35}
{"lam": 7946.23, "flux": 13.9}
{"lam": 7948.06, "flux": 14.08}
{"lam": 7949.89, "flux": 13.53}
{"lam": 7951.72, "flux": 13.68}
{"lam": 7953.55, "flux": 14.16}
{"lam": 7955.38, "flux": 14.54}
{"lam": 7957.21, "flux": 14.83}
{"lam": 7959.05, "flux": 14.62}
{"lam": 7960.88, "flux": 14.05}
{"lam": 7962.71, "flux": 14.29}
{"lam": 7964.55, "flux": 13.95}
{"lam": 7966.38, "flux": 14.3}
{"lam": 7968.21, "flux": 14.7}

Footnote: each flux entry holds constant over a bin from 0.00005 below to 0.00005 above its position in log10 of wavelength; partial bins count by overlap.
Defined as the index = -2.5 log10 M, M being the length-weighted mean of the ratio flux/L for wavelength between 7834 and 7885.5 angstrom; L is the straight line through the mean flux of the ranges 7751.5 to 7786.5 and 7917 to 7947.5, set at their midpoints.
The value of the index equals -0.02 mag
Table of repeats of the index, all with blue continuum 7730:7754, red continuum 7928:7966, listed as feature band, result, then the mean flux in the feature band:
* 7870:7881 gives -0.05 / 14.8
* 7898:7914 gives 0.00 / 14.1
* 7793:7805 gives 0.01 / 14.2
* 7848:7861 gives 0.01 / 14.1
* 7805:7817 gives -0.02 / 14.6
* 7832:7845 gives -0.02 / 14.6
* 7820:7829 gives 0.00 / 14.3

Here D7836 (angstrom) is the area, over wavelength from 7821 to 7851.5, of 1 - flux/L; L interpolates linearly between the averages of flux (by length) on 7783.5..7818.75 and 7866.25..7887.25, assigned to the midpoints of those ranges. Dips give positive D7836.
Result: 0.5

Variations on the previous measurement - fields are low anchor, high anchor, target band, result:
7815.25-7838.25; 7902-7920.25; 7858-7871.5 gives -0.4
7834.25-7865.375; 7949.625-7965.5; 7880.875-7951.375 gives 0.8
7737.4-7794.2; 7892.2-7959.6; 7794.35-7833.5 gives 0.0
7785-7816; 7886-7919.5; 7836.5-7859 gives 0.3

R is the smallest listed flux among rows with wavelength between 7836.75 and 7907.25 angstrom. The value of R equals 13.14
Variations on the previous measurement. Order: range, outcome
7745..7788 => 13.34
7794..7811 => 13.69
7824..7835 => 13.5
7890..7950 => 13.33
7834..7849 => 13.88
